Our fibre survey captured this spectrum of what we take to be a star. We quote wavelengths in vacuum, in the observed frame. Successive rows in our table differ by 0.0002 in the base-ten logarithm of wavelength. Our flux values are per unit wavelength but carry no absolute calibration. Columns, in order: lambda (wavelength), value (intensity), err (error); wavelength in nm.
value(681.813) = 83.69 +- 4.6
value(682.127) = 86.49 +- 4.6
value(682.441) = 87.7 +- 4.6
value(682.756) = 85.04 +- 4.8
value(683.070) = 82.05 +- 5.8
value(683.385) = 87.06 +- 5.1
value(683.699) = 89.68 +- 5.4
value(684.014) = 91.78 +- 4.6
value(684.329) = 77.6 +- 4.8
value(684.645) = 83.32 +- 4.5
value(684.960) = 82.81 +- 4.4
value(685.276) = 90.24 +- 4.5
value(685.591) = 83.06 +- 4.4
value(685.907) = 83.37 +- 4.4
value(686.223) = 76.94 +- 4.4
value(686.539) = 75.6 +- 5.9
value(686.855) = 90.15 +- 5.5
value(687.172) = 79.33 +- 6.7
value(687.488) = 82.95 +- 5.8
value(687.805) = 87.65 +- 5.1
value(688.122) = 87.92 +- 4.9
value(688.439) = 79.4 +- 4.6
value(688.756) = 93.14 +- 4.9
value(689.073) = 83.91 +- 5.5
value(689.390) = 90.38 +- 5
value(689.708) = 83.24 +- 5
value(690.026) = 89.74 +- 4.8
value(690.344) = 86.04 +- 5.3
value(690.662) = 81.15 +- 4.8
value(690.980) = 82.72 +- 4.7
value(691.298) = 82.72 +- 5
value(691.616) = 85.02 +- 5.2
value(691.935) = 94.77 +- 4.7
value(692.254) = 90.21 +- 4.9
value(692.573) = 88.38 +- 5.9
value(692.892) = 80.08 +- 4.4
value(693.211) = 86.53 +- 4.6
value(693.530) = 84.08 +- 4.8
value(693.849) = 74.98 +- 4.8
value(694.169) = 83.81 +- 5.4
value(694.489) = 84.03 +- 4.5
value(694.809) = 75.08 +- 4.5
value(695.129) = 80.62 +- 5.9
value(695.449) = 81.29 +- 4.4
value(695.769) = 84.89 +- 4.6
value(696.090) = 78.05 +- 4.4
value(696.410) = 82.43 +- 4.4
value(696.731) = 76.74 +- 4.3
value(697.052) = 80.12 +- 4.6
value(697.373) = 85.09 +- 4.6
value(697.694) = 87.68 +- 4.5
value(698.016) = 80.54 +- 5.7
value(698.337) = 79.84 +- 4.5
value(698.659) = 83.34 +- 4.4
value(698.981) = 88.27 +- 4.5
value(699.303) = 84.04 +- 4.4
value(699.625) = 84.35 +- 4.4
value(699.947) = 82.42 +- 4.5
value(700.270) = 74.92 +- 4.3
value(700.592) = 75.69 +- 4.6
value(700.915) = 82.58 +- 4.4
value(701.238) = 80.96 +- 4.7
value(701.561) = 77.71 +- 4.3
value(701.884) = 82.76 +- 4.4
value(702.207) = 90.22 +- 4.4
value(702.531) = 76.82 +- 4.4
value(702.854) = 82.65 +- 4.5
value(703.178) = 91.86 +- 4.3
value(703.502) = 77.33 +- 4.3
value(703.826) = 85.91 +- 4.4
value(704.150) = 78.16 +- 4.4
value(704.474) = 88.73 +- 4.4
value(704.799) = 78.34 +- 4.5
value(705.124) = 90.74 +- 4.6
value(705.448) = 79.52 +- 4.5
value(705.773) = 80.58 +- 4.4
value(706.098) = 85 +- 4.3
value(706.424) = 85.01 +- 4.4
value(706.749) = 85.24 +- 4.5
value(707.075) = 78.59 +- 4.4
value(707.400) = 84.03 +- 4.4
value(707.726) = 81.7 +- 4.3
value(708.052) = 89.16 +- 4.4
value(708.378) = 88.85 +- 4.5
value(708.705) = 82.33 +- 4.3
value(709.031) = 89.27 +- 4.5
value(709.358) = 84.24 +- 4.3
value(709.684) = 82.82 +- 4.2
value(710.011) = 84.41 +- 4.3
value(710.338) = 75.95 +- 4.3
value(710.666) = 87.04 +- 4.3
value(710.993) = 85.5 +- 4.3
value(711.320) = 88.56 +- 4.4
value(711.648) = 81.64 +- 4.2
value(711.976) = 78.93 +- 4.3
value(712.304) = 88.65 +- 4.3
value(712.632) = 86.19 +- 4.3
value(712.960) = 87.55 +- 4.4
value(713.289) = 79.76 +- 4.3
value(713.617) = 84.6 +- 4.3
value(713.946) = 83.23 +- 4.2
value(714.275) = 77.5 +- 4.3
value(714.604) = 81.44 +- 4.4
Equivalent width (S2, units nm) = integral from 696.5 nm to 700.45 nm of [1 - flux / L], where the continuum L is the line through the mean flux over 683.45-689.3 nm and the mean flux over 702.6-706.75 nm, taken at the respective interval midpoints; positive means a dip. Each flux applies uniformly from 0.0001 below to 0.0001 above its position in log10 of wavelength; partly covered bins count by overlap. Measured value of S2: 0.077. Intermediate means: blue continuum 84.5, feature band 82.2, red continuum 83.6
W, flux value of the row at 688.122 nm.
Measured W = 87.92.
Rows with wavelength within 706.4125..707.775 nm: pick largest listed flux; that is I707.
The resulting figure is 85.24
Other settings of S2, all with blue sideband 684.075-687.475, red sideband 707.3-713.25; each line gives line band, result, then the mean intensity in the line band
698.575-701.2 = 0.06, 81.9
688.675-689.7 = -0.06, 88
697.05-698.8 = 0.01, 83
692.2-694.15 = -0.01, 83.7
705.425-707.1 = 0.03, 82.8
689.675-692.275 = -0.10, 86.1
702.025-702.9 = 0.01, 83.3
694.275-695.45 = 0.04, 80.3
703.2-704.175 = 0.02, 82.4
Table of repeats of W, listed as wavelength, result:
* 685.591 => 83.06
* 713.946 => 83.23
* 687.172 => 79.33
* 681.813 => 83.69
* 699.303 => 84.04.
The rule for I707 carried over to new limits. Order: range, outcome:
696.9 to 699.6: 88.27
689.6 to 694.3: 94.77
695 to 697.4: 85.09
